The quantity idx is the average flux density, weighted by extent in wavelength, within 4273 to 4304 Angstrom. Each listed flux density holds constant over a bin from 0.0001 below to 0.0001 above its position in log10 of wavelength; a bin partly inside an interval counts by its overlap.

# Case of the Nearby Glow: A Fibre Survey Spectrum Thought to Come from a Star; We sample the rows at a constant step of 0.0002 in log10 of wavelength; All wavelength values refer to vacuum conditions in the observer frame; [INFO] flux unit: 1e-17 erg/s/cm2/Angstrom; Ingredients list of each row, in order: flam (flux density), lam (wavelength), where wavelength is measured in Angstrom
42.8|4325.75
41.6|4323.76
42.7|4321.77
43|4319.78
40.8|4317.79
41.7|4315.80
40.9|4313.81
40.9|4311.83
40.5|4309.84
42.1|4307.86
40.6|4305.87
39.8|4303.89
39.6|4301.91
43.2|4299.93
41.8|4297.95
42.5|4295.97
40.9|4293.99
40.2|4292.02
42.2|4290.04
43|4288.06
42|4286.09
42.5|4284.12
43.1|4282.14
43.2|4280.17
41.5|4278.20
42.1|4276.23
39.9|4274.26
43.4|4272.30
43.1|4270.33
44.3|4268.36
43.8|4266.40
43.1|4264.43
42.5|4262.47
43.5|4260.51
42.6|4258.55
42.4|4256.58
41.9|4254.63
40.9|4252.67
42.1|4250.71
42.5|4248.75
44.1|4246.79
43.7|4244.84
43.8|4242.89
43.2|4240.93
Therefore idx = 41.8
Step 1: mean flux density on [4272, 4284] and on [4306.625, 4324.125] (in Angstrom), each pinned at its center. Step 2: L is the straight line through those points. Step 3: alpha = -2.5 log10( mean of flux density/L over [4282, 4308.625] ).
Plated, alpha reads 0.01 mag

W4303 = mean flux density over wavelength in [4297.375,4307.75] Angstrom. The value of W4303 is 41.1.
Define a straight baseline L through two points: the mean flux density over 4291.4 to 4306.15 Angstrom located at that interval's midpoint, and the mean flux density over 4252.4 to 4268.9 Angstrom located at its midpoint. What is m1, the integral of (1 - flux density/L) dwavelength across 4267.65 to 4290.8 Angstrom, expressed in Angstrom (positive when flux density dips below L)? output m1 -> -0.3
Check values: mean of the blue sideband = 42.8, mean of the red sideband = 41.1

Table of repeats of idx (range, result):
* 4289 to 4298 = 41.5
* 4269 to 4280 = 42.2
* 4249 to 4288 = 42.5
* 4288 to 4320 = 41.3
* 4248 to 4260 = 42.1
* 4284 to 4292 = 42.1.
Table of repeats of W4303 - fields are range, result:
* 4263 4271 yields 43.5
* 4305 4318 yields 41.1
